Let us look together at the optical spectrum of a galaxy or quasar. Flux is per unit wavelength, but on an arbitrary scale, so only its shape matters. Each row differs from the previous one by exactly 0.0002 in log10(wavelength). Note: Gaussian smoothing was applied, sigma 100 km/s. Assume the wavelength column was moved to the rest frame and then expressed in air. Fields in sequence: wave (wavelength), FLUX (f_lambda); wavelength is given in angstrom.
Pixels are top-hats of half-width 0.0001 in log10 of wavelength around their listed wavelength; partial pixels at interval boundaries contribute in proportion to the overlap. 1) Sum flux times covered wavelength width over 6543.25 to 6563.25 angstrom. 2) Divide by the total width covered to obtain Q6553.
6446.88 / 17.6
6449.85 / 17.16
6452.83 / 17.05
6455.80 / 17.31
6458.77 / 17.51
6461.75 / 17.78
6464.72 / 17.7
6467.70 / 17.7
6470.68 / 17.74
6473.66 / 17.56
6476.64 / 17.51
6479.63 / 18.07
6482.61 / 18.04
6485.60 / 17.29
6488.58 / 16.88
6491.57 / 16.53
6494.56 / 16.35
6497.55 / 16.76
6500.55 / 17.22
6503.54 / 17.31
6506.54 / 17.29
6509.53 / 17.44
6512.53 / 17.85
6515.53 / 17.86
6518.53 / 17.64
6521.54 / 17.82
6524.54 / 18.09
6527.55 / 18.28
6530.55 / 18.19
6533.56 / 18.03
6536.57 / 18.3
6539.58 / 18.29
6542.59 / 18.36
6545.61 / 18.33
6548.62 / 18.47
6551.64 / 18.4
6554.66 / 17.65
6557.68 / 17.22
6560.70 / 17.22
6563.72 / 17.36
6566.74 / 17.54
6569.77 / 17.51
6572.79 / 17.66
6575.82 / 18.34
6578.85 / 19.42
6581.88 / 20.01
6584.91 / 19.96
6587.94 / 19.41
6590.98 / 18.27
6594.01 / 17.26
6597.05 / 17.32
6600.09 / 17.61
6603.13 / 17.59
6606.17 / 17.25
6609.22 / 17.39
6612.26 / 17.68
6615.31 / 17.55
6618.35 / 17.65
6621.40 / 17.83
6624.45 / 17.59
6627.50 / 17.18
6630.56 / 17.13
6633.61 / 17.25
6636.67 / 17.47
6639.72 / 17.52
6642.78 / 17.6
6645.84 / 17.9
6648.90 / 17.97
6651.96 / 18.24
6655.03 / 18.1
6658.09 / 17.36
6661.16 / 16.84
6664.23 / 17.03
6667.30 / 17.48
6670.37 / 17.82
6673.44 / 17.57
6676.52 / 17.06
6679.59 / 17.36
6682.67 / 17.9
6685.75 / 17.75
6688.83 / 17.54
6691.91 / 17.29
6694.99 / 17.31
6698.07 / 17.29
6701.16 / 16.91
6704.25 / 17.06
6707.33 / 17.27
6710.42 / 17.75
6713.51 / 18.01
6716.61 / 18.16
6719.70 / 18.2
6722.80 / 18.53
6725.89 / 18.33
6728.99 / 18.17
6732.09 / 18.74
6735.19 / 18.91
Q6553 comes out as 17.9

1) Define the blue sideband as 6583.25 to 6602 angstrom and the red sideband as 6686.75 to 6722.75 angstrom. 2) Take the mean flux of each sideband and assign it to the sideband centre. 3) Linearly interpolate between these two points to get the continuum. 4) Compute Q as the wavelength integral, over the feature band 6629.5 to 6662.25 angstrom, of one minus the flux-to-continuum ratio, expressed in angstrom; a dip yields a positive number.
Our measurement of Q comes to 0.7 angstrom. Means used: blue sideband 18.3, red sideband 17.6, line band 17.6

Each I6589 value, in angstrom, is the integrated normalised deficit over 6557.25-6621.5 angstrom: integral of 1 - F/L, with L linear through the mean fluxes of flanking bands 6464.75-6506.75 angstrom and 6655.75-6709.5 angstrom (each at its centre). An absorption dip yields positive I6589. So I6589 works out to -2.3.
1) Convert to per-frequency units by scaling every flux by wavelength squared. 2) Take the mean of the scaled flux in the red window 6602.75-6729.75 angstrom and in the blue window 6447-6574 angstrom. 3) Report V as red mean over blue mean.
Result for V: 1.05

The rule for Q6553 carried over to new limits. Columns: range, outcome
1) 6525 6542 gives 18.2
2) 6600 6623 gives 17.6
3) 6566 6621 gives 18.1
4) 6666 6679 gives 17.5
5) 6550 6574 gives 17.6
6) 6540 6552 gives 18.4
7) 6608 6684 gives 17.5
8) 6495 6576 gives 17.8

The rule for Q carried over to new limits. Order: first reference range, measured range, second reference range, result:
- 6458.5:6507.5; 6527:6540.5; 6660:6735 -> -0.6 angstrom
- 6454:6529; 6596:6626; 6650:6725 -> 0.0 angstrom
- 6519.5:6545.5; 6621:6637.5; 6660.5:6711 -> 0.3 angstrom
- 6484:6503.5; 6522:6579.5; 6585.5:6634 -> -2.5 angstrom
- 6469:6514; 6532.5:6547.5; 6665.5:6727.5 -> -0.8 angstrom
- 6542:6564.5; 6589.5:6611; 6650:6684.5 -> 0.2 angstrom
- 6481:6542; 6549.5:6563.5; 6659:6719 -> -0.1 angstrom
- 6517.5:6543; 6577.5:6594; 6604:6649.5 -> -1.3 angstrom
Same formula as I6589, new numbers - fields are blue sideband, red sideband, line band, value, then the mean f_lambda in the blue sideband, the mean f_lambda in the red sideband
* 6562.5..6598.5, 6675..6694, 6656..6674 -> 0.3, 18.4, 17.5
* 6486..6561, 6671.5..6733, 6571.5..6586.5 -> -1.2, 17.7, 17.7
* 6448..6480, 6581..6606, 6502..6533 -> 0.1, 17.5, 18.3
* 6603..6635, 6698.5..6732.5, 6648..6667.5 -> 0.1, 17.5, 17.9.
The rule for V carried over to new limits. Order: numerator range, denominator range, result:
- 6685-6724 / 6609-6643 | 1.03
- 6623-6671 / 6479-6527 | 1.05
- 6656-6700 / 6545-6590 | 0.98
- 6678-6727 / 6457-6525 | 1.08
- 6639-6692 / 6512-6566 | 1.02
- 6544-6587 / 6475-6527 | 1.07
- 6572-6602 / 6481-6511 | 1.11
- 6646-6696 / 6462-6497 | 1.07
